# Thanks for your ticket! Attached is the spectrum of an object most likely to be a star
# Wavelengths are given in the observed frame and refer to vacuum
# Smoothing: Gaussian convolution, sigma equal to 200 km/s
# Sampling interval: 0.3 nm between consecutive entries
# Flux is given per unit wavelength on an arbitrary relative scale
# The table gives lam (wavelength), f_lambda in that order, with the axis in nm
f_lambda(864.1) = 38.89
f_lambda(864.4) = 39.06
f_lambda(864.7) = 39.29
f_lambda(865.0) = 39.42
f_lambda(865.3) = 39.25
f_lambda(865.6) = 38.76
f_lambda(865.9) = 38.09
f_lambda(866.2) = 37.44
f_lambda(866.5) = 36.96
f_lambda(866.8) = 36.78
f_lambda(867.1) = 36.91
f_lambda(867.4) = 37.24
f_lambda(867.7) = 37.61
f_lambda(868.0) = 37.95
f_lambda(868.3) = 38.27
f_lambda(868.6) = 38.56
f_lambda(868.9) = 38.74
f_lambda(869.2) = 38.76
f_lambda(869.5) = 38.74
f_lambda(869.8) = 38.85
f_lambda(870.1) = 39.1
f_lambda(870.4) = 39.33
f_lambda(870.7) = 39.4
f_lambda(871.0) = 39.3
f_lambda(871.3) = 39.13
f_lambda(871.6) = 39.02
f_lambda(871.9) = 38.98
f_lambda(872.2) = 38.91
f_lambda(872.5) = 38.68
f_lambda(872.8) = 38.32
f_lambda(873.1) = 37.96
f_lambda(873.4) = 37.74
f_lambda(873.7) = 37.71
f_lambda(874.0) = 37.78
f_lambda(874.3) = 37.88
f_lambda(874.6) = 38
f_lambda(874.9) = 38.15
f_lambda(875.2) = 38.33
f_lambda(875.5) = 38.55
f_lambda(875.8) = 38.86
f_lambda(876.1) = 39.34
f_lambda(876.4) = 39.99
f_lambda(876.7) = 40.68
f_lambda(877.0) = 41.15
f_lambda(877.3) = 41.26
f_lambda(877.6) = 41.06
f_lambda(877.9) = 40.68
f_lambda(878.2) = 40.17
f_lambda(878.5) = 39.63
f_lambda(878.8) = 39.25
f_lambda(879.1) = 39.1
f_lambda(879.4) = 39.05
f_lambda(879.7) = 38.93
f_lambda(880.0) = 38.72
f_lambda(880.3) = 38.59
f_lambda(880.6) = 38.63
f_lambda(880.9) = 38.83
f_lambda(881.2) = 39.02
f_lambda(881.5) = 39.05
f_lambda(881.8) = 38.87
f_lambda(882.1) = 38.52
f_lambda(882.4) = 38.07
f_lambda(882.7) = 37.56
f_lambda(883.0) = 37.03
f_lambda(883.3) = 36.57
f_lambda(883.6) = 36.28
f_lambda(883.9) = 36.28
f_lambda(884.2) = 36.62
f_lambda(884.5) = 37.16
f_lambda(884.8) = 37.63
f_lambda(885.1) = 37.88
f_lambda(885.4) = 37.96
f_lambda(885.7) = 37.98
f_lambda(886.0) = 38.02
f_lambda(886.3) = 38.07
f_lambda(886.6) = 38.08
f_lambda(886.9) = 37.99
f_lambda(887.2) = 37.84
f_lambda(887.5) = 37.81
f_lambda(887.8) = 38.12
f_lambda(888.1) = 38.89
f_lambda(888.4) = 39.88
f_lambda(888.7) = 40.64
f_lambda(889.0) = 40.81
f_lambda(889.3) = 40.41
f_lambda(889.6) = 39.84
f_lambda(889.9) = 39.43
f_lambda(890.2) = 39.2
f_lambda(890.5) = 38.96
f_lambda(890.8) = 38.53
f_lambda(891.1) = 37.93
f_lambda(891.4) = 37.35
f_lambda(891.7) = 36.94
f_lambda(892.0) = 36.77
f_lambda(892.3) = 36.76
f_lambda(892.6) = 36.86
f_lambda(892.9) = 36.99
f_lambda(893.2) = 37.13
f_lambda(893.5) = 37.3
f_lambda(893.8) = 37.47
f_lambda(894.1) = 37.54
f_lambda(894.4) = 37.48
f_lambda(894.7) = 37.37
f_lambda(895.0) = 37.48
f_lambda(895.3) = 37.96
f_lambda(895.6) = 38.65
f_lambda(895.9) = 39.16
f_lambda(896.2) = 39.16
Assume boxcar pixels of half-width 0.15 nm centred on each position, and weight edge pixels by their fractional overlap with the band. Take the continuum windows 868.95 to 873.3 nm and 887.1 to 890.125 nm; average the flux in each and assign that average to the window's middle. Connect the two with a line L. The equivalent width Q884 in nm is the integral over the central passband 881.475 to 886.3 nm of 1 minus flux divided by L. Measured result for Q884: 0.21 nm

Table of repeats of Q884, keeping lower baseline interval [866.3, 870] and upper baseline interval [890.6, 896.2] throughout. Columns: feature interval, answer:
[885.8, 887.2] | -0.01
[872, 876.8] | -0.09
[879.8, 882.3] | -0.07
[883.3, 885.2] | 0.04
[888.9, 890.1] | -0.08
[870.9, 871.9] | -0.03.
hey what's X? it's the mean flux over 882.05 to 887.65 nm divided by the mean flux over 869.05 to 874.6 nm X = 1.0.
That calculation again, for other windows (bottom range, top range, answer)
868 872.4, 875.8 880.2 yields 1.03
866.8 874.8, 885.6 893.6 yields 1.00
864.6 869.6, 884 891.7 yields 1.01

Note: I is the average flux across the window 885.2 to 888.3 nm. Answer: 38.1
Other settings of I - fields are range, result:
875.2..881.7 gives 39.5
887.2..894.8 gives 38.3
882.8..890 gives 38.2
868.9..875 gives 38.6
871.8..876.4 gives 38.4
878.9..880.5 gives 38.9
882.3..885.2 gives 37.1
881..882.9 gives 38.5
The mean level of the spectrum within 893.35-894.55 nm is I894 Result 37.4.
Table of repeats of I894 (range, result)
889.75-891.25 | 38.8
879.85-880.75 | 38.6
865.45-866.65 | 37.8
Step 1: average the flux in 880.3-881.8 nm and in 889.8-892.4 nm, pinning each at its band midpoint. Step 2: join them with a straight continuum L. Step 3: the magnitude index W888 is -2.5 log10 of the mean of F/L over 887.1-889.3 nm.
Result -0.029 mag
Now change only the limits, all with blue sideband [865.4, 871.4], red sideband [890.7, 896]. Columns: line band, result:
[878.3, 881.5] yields -0.03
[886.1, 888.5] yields -0.02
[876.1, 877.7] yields -0.07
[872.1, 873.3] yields -0.01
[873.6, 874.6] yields 0.01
